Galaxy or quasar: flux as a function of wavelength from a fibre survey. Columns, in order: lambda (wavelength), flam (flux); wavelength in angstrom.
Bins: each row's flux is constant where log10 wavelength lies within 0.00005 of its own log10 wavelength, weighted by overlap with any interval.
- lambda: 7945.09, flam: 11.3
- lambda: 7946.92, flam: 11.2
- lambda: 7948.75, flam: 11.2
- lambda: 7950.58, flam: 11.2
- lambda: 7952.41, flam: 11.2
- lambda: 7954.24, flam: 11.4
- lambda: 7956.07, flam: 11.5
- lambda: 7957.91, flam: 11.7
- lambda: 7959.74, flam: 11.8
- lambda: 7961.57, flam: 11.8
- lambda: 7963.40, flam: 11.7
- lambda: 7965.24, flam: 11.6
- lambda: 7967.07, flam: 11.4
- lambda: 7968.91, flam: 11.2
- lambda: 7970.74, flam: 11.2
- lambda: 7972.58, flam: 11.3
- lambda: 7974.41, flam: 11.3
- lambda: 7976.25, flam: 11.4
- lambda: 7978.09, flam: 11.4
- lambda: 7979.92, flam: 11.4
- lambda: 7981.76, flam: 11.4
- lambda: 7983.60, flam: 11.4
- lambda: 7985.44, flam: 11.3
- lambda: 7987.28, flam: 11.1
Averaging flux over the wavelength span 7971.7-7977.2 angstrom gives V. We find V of 11.3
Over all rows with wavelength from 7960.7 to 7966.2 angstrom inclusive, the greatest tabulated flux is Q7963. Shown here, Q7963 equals 11.8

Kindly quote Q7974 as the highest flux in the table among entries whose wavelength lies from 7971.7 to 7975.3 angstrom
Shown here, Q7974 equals 11.3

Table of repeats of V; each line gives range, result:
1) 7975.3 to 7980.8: 11.4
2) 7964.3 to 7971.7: 11.3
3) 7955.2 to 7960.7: 11.7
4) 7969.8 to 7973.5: 11.3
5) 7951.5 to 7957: 11.4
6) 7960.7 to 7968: 11.6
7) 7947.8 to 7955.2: 11.3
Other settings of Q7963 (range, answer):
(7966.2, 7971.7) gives 11.4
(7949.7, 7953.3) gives 11.2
